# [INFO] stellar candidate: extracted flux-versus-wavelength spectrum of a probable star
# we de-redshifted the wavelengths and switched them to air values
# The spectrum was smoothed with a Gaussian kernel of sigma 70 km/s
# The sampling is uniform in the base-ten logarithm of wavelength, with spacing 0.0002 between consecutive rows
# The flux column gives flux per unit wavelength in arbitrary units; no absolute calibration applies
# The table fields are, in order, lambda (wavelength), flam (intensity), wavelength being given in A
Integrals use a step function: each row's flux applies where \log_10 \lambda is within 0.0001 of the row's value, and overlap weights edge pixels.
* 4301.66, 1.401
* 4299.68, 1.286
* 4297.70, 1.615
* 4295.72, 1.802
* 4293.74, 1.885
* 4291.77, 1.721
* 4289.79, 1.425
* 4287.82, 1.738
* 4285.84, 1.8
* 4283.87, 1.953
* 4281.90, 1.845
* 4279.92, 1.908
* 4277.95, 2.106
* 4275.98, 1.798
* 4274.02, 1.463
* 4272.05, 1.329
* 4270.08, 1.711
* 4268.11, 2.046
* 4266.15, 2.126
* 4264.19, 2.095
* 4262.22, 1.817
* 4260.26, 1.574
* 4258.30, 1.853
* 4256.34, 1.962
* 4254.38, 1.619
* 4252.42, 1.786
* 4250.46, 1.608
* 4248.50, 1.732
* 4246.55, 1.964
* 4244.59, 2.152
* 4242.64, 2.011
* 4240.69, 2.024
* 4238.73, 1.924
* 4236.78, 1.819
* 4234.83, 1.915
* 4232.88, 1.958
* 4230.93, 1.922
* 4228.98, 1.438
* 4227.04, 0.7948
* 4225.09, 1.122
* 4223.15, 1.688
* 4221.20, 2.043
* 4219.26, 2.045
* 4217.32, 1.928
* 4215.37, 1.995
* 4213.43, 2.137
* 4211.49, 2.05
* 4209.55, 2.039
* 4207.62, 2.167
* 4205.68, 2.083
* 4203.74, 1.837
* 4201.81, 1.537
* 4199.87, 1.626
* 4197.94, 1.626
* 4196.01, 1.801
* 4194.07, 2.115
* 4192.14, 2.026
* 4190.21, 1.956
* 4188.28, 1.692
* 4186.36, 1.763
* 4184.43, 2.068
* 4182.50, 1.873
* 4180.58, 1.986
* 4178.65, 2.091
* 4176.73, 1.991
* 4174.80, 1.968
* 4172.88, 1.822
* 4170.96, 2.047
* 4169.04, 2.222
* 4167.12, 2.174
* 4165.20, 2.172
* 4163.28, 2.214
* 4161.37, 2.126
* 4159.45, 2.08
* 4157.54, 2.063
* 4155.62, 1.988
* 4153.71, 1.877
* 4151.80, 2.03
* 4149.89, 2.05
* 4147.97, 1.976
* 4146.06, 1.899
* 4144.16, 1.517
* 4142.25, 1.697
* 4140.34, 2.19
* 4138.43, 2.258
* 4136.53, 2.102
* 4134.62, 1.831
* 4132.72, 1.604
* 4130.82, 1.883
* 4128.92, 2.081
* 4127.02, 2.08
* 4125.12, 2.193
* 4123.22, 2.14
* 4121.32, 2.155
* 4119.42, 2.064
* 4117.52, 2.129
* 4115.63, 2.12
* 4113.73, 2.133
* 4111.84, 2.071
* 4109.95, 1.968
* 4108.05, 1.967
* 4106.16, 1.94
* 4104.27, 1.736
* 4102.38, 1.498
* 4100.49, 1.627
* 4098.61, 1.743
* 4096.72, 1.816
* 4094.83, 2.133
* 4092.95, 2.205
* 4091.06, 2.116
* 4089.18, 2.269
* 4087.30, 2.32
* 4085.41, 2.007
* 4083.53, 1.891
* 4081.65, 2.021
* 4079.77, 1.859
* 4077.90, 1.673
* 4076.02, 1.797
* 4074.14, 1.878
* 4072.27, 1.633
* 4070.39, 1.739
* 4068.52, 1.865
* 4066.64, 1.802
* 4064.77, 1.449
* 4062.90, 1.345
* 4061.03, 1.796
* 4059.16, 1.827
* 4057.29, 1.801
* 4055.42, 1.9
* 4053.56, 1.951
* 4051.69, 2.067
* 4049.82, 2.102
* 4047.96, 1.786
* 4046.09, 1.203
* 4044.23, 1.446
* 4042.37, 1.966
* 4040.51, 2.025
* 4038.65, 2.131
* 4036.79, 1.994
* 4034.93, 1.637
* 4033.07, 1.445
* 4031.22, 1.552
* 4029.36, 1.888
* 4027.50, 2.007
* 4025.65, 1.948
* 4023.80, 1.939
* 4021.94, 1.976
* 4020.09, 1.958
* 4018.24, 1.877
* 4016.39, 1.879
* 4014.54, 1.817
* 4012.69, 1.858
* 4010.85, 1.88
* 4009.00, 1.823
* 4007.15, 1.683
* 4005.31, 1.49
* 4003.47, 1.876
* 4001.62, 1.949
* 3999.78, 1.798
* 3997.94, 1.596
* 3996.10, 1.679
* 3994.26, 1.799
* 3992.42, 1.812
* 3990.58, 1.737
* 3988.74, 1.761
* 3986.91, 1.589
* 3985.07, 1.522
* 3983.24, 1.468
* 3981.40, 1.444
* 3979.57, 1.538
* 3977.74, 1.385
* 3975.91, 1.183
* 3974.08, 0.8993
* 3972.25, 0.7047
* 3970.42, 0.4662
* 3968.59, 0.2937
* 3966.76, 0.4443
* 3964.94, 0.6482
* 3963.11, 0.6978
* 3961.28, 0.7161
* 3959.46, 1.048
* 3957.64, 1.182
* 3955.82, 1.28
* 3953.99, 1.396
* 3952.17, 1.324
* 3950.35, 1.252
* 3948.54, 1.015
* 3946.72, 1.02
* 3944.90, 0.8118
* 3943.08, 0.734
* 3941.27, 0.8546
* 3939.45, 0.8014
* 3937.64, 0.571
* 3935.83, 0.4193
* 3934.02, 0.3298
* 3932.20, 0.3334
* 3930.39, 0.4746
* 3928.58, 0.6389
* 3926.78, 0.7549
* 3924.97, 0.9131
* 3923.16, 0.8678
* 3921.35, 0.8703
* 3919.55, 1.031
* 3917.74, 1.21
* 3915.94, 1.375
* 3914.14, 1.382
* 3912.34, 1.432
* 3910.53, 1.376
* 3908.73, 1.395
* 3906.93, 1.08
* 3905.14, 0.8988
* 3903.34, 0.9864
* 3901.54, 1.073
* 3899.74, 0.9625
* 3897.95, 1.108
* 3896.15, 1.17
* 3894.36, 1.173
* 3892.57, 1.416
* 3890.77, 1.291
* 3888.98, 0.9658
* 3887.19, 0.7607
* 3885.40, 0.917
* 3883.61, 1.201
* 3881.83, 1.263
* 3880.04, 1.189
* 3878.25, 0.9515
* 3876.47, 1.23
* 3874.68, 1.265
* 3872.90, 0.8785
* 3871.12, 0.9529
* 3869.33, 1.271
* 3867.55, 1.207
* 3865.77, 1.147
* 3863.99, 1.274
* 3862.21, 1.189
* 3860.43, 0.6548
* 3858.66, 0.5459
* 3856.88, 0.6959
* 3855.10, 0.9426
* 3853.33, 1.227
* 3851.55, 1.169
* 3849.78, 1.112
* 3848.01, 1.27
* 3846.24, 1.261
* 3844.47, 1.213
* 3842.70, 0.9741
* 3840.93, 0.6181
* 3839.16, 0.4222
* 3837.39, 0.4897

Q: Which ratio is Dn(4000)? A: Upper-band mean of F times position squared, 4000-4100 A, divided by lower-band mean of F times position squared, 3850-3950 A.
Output 2.01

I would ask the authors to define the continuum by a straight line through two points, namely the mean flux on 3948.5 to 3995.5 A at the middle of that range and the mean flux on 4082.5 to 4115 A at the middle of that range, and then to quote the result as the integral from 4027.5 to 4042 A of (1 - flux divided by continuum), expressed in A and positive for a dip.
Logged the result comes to -2.35 A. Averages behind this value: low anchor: 1.18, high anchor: 1.97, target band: 1.83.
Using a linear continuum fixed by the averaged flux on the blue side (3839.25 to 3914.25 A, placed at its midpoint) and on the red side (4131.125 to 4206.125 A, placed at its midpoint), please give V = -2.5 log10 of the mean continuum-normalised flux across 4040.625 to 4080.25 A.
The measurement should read -0.086 mag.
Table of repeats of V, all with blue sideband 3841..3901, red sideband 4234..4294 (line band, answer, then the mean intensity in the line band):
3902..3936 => 0.225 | 0.947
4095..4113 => -0.202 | 1.84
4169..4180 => -0.206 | 2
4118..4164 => -0.249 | 2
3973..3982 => 0.007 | 1.27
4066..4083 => -0.227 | 1.81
